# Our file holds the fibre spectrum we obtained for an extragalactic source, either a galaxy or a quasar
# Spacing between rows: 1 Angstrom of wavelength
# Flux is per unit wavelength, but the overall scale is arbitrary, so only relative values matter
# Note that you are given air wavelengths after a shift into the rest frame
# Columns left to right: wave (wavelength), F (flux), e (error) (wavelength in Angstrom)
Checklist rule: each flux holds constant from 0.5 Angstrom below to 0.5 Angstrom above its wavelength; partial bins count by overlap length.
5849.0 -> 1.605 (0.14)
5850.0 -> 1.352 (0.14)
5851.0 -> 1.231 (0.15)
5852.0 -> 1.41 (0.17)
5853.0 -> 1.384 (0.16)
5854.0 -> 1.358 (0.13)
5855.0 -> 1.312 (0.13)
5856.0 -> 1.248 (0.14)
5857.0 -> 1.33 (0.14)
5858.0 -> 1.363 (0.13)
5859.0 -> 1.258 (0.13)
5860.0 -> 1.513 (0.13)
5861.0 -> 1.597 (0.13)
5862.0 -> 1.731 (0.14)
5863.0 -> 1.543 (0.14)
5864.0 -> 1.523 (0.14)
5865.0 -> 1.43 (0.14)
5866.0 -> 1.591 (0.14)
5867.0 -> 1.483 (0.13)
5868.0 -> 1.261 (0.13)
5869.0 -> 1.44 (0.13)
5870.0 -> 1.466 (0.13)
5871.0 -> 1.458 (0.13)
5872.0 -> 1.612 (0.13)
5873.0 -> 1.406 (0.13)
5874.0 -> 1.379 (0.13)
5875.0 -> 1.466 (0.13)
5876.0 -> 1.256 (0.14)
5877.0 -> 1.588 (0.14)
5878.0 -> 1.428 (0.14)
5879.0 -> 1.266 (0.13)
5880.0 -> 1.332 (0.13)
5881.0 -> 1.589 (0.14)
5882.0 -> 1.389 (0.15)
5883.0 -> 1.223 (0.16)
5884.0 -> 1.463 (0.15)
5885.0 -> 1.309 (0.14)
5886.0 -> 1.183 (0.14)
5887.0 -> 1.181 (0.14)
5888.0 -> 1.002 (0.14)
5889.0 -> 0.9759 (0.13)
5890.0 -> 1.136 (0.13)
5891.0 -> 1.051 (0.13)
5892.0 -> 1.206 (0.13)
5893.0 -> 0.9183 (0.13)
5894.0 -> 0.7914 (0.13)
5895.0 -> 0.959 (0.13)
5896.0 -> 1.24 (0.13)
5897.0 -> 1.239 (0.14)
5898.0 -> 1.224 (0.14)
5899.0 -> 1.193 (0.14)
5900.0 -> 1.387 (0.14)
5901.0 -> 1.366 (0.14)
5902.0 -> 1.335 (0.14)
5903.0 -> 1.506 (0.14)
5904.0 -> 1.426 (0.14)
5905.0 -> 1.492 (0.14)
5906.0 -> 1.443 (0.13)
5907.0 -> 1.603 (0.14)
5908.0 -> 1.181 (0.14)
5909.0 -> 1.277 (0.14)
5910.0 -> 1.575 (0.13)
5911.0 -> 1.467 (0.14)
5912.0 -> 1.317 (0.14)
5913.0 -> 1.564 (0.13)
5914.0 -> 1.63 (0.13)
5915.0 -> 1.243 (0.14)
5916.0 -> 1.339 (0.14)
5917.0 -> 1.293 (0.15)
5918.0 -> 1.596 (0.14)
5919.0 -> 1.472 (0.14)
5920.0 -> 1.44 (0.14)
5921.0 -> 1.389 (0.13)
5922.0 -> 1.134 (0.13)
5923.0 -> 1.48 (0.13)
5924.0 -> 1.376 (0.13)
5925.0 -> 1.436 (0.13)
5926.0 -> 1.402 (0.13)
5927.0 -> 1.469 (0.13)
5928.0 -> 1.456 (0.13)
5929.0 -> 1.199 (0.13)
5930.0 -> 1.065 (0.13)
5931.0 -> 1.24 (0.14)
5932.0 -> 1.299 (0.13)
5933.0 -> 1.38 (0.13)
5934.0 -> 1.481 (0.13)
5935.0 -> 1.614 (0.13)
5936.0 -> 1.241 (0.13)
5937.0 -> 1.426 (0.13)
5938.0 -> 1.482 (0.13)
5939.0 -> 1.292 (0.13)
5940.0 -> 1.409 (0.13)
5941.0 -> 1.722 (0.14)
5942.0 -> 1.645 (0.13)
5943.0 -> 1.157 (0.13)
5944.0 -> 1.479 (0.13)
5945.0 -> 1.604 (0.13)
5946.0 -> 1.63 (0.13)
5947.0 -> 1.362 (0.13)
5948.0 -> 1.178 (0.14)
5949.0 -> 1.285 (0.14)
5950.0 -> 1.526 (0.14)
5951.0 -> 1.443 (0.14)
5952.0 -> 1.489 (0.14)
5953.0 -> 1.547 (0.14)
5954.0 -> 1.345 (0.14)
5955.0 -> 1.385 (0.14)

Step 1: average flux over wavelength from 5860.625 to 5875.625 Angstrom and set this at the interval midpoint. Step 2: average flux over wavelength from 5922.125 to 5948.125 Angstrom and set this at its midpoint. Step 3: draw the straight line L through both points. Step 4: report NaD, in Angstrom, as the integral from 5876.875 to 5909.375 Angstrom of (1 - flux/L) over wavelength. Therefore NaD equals 4.3 Angstrom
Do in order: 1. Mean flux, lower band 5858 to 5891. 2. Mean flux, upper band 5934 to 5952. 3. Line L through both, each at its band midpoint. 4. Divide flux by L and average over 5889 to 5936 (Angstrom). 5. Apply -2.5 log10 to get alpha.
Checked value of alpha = 0.07 mag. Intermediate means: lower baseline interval 1.38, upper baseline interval 1.44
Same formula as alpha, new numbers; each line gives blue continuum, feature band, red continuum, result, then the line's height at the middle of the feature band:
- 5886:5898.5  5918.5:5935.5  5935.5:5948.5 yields -0.04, 1.33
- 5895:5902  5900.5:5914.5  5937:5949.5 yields -0.12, 1.29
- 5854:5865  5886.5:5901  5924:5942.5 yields 0.26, 1.42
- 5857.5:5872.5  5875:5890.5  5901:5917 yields 0.13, 1.46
